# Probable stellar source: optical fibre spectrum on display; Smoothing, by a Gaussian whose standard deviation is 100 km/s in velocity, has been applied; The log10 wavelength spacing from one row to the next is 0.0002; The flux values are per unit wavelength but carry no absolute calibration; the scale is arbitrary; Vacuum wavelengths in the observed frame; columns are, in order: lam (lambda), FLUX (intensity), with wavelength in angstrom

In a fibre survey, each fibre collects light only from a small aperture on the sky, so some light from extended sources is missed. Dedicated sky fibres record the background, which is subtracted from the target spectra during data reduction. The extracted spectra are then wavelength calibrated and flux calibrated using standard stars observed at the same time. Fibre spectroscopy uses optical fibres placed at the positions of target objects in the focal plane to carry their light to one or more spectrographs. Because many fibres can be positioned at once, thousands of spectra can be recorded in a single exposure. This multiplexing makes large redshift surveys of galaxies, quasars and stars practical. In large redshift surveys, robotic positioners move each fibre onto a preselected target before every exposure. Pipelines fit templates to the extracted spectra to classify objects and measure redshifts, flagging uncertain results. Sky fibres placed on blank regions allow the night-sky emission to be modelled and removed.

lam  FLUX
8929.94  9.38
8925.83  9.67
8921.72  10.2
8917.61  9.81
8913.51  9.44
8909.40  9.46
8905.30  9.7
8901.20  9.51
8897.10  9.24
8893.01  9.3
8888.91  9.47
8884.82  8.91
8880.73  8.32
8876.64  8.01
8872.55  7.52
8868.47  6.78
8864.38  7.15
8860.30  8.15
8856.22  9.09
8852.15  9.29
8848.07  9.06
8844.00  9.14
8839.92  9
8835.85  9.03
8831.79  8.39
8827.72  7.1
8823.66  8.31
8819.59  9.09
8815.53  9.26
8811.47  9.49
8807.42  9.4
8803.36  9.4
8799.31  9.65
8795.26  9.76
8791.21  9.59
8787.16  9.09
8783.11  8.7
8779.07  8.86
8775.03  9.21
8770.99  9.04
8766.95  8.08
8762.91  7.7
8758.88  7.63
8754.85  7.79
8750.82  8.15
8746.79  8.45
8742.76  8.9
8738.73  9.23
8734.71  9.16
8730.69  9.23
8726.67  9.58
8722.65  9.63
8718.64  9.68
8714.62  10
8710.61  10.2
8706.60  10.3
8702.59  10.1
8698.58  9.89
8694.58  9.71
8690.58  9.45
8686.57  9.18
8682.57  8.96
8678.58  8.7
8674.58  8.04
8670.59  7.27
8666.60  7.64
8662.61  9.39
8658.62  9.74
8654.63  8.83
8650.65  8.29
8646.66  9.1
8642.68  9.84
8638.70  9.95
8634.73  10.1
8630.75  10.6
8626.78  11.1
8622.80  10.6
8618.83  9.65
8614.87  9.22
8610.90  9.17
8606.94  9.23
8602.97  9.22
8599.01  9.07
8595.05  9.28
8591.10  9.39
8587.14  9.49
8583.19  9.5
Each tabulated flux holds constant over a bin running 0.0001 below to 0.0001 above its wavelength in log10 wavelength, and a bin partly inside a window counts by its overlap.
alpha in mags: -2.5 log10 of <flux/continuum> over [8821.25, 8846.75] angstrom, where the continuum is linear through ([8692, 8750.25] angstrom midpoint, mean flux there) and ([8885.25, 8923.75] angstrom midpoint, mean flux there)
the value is 0.123 mag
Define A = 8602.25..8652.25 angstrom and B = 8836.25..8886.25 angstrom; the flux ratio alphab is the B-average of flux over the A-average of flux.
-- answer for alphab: 0.86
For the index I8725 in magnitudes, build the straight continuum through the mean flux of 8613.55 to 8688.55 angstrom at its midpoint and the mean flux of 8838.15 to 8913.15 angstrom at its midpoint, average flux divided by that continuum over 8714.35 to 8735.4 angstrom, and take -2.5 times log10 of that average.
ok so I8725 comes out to -0.05 mag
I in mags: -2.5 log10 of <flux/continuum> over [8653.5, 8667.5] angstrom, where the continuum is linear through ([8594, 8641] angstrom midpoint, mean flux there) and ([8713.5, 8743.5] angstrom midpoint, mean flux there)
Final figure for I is 0.07 mag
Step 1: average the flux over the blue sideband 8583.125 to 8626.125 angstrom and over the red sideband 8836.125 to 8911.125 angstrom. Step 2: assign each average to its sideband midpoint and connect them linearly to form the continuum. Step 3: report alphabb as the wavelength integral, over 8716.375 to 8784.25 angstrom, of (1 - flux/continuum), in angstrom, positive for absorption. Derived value 2.3 angstrom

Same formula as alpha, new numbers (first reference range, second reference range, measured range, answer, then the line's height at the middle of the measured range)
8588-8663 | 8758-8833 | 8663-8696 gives 0.08 mag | 9.34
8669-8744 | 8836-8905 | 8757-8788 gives 0.07 mag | 9.07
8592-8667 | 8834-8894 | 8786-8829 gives -0.04 mag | 8.77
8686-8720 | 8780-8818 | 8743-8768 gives 0.19 mag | 9.58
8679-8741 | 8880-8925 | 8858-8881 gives 0.24 mag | 9.46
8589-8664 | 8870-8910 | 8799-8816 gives -0.04 mag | 9.11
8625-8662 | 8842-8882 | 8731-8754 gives 0.04 mag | 9.05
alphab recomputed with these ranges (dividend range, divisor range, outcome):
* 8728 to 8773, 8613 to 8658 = 0.87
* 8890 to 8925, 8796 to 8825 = 1.03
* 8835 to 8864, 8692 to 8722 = 0.89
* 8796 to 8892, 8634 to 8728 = 0.93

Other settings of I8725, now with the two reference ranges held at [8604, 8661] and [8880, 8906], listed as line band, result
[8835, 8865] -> 0.06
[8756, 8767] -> 0.21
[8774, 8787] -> 0.06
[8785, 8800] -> -0.01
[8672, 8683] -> 0.14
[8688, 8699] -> -0.01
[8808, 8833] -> 0.08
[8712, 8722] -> -0.04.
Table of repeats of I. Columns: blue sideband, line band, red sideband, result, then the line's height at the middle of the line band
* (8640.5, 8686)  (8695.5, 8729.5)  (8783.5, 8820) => -0.108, 8.97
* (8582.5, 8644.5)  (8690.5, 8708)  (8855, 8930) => -0.052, 9.46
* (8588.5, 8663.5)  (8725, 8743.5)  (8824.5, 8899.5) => -0.019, 9.08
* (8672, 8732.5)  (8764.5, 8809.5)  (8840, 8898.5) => -0.017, 9.01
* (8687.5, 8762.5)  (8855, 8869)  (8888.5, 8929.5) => 0.210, 9.49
